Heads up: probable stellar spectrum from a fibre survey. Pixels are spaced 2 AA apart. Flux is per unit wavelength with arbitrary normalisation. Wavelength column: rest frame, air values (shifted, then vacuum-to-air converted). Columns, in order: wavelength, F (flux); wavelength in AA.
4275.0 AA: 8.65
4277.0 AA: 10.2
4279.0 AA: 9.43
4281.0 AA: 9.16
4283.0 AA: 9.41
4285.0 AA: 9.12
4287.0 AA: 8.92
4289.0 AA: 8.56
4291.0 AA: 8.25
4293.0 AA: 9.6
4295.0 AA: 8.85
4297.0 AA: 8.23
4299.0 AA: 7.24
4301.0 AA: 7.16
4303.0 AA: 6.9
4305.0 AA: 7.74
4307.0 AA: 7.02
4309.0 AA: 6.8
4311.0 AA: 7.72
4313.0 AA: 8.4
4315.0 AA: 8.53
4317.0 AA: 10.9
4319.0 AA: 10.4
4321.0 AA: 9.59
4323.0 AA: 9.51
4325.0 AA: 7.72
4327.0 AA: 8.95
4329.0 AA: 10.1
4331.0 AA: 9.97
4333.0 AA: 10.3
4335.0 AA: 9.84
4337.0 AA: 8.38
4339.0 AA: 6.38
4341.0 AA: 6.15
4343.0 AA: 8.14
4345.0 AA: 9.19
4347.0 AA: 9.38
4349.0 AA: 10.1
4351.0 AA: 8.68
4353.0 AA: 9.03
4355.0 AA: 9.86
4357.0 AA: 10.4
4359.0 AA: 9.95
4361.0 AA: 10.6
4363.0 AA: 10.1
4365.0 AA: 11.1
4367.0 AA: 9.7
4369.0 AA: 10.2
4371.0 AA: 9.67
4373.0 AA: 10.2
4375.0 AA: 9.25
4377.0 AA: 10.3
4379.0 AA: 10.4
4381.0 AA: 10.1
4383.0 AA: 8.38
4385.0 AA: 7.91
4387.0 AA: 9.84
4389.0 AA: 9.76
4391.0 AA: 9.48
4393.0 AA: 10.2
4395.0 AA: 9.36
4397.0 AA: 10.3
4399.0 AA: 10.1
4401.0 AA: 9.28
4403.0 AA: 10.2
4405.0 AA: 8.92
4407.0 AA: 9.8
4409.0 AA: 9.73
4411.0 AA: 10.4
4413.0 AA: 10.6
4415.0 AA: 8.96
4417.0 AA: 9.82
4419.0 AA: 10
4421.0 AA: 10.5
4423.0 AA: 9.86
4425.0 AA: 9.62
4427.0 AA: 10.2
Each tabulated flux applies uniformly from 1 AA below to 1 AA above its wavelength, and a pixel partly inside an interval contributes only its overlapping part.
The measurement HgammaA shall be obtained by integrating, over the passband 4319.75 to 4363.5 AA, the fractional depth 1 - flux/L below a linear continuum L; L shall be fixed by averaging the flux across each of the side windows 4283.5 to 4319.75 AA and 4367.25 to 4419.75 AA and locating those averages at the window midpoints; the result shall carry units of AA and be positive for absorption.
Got -1.2 AA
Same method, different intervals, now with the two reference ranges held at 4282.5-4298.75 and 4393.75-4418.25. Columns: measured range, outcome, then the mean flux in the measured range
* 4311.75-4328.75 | -0.4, 9.27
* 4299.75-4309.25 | 1.9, 7.15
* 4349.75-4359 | -0.2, 9.56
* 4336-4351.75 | 1.6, 8.29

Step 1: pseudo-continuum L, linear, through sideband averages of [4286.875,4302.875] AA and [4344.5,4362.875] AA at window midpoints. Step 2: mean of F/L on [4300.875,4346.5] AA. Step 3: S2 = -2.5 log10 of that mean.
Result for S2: 0.05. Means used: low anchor 8.24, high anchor 9.72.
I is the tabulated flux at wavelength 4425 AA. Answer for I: 9.62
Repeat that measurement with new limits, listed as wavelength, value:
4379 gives 10.4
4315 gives 8.53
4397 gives 10.3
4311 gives 7.72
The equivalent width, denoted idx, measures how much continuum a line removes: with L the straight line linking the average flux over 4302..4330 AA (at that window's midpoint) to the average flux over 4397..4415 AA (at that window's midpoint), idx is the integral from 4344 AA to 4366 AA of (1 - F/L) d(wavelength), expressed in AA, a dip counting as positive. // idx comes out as -1.72 AA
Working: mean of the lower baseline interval 8.59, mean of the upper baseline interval 9.85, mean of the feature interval 9.85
